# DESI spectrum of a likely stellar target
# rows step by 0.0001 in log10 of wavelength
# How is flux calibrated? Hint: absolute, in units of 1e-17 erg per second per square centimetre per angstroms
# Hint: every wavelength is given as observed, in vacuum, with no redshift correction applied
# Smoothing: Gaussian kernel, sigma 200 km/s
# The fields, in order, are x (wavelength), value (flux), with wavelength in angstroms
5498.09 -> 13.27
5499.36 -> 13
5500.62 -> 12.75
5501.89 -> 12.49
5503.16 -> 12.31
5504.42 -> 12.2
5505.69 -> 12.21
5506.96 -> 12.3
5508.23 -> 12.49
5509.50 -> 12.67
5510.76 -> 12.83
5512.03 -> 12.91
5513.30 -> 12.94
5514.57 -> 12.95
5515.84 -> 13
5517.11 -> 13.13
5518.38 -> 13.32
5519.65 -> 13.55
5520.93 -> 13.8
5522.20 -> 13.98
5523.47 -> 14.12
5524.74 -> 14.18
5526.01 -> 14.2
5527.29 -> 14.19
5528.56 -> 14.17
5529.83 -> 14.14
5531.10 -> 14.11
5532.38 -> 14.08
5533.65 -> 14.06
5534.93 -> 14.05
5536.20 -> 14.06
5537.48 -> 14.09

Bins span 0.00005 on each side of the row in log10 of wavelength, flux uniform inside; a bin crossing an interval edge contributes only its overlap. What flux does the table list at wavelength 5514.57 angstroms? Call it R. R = 12.95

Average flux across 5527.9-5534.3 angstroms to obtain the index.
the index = 14.1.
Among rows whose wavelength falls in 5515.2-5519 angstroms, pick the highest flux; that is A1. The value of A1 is 13.32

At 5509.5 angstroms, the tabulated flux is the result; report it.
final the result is 12.67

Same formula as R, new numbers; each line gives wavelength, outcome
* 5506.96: 12.3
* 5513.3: 12.94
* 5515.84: 13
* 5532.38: 14.08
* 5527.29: 14.19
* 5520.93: 13.8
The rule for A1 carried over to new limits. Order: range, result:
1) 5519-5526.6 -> 14.2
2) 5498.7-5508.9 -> 13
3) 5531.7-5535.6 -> 14.08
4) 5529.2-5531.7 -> 14.14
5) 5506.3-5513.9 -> 12.94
